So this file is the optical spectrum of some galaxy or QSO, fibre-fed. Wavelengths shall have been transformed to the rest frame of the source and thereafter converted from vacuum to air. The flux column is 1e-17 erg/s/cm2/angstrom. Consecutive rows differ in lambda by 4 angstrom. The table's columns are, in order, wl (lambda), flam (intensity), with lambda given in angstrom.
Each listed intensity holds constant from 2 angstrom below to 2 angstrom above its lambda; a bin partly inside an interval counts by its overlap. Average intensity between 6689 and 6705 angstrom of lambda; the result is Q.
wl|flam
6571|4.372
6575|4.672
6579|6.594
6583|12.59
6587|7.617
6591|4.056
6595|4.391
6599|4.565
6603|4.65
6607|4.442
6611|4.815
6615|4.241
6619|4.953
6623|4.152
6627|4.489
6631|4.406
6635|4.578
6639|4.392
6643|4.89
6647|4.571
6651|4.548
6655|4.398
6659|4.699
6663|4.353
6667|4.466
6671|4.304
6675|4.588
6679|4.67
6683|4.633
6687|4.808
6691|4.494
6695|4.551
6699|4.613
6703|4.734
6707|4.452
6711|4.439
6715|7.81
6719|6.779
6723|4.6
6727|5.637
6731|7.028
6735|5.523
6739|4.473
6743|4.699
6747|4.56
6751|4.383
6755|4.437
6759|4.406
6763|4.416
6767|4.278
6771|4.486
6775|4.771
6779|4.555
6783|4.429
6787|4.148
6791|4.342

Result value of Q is 4.6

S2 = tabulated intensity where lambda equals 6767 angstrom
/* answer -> 4.278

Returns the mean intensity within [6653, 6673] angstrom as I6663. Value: 4.44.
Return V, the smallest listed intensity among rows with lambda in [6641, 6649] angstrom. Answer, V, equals 4.571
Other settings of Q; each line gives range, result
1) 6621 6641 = 4.4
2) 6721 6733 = 5.75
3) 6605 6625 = 4.52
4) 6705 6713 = 4.45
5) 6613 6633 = 4.45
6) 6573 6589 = 7.87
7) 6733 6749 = 4.81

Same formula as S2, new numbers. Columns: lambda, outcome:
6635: 4.578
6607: 4.442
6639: 4.392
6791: 4.342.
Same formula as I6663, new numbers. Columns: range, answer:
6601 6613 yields 4.64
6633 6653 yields 4.6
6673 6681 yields 4.63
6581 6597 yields 7.16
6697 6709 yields 4.6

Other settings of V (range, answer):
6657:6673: 4.304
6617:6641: 4.152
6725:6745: 4.473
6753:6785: 4.278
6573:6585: 4.672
